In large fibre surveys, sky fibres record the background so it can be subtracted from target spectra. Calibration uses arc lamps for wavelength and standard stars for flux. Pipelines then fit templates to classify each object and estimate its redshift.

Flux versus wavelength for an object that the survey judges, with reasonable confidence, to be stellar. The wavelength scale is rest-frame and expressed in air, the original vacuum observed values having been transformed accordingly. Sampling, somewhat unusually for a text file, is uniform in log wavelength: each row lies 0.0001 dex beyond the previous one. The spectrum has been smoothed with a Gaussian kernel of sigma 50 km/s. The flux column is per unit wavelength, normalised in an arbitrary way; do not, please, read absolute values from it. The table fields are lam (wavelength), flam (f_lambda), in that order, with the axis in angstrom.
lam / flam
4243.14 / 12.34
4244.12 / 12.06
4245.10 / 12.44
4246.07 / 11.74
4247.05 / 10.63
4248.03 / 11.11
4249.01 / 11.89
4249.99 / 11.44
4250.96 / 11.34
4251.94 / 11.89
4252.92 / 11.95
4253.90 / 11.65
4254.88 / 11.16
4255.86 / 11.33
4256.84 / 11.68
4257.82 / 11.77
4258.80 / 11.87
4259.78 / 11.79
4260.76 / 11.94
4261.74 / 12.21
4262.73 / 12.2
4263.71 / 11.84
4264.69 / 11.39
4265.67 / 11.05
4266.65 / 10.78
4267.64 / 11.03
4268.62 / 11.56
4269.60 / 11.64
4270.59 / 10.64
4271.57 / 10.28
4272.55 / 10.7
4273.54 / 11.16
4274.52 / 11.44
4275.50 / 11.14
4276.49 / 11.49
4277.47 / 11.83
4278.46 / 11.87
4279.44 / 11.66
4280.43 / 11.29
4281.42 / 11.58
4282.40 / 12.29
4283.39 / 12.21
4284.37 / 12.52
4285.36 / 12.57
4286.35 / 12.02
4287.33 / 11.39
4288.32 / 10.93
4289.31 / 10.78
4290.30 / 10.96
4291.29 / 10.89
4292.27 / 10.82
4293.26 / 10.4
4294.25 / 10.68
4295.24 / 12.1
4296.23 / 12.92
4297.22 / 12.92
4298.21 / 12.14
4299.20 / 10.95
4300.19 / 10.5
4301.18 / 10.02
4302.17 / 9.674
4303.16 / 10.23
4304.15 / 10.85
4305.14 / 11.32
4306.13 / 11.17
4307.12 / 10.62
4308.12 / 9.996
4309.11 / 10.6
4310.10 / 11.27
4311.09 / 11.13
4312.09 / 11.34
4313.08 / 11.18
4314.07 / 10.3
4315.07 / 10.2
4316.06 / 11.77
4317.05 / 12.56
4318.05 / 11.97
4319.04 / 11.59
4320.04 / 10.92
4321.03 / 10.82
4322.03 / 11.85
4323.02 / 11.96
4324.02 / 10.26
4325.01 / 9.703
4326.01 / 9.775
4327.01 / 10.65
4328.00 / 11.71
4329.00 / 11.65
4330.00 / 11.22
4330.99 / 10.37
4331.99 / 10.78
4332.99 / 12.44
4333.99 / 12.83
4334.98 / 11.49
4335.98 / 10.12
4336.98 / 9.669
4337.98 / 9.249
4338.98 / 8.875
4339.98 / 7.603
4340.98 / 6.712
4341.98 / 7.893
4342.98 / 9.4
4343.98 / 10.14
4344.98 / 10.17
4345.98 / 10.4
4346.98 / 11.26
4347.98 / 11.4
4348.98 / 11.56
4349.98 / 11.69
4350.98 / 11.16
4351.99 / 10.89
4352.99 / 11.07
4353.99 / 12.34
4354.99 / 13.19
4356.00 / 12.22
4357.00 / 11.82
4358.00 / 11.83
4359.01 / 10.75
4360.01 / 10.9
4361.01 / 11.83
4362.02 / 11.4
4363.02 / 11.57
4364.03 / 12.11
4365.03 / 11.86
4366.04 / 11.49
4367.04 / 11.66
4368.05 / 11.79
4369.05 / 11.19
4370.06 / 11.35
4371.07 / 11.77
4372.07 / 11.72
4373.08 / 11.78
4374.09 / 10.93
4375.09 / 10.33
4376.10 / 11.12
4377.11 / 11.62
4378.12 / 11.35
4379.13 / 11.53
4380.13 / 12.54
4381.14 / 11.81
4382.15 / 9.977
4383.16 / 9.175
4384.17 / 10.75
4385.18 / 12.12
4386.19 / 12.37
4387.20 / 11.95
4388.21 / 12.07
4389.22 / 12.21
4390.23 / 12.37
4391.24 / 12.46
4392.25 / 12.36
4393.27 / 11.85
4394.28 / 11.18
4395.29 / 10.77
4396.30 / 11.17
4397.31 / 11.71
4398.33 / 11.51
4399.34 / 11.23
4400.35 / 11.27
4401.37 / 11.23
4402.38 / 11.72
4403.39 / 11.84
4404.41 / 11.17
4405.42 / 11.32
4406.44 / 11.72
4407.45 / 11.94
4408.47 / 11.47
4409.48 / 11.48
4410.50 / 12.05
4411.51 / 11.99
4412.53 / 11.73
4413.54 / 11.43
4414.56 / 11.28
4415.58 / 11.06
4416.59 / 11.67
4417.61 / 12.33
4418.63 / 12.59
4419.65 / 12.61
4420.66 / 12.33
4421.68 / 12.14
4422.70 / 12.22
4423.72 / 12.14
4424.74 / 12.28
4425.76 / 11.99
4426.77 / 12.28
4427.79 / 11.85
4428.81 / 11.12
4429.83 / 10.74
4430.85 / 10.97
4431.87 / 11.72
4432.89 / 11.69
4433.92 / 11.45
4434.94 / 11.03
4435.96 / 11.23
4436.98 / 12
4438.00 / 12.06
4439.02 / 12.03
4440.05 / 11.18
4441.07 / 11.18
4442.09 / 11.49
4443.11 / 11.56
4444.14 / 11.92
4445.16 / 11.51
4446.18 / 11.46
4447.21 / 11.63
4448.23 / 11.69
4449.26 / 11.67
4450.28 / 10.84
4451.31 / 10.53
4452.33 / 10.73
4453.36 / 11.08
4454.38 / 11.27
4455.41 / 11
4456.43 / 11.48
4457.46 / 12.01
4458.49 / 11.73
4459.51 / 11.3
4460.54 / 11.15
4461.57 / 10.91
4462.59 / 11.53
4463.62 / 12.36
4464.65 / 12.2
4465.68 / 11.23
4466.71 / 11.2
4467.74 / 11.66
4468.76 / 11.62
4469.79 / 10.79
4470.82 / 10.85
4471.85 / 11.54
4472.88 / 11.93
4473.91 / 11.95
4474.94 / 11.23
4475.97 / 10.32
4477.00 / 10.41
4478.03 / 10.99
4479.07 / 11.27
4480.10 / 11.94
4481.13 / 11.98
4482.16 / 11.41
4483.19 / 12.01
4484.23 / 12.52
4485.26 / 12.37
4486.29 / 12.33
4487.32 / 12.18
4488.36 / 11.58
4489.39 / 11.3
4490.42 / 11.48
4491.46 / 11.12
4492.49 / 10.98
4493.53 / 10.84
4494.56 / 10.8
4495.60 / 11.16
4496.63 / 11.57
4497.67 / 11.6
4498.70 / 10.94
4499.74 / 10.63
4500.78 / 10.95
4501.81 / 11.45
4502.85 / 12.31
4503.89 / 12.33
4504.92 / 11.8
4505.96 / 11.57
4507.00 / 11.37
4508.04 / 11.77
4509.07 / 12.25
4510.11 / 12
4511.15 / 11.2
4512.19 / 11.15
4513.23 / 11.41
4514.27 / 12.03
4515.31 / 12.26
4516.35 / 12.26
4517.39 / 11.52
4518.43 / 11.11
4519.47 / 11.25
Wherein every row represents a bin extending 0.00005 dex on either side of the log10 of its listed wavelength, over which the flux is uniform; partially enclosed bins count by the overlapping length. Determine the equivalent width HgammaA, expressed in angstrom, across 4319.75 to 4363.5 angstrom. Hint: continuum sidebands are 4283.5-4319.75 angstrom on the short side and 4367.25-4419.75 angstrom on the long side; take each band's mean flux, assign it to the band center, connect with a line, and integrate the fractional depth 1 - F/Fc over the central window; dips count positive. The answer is 2.2 angstrom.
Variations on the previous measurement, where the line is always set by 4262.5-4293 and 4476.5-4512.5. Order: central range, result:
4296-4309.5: 0.55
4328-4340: 0.78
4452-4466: 0.09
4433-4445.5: -0.06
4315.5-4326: 0.16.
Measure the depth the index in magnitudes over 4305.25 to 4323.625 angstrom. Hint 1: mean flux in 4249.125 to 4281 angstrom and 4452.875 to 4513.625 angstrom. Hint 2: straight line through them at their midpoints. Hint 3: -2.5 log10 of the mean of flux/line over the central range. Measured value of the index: 0.03 mag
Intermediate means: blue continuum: 11.5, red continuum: 11.5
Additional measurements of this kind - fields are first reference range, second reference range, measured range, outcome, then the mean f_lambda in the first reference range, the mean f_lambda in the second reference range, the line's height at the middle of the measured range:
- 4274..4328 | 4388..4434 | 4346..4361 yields -0.01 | 11.2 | 11.7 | 11.5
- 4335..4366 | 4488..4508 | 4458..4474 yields -0.03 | 10.7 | 11.4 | 11.2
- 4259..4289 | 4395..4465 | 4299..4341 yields 0.08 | 11.5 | 11.6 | 11.6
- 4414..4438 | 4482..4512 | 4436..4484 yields 0.02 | 11.8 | 11.6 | 11.7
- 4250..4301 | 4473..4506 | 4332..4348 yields 0.16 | 11.5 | 11.5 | 11.5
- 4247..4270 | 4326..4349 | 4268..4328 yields -0.03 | 11.6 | 10.3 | 10.9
